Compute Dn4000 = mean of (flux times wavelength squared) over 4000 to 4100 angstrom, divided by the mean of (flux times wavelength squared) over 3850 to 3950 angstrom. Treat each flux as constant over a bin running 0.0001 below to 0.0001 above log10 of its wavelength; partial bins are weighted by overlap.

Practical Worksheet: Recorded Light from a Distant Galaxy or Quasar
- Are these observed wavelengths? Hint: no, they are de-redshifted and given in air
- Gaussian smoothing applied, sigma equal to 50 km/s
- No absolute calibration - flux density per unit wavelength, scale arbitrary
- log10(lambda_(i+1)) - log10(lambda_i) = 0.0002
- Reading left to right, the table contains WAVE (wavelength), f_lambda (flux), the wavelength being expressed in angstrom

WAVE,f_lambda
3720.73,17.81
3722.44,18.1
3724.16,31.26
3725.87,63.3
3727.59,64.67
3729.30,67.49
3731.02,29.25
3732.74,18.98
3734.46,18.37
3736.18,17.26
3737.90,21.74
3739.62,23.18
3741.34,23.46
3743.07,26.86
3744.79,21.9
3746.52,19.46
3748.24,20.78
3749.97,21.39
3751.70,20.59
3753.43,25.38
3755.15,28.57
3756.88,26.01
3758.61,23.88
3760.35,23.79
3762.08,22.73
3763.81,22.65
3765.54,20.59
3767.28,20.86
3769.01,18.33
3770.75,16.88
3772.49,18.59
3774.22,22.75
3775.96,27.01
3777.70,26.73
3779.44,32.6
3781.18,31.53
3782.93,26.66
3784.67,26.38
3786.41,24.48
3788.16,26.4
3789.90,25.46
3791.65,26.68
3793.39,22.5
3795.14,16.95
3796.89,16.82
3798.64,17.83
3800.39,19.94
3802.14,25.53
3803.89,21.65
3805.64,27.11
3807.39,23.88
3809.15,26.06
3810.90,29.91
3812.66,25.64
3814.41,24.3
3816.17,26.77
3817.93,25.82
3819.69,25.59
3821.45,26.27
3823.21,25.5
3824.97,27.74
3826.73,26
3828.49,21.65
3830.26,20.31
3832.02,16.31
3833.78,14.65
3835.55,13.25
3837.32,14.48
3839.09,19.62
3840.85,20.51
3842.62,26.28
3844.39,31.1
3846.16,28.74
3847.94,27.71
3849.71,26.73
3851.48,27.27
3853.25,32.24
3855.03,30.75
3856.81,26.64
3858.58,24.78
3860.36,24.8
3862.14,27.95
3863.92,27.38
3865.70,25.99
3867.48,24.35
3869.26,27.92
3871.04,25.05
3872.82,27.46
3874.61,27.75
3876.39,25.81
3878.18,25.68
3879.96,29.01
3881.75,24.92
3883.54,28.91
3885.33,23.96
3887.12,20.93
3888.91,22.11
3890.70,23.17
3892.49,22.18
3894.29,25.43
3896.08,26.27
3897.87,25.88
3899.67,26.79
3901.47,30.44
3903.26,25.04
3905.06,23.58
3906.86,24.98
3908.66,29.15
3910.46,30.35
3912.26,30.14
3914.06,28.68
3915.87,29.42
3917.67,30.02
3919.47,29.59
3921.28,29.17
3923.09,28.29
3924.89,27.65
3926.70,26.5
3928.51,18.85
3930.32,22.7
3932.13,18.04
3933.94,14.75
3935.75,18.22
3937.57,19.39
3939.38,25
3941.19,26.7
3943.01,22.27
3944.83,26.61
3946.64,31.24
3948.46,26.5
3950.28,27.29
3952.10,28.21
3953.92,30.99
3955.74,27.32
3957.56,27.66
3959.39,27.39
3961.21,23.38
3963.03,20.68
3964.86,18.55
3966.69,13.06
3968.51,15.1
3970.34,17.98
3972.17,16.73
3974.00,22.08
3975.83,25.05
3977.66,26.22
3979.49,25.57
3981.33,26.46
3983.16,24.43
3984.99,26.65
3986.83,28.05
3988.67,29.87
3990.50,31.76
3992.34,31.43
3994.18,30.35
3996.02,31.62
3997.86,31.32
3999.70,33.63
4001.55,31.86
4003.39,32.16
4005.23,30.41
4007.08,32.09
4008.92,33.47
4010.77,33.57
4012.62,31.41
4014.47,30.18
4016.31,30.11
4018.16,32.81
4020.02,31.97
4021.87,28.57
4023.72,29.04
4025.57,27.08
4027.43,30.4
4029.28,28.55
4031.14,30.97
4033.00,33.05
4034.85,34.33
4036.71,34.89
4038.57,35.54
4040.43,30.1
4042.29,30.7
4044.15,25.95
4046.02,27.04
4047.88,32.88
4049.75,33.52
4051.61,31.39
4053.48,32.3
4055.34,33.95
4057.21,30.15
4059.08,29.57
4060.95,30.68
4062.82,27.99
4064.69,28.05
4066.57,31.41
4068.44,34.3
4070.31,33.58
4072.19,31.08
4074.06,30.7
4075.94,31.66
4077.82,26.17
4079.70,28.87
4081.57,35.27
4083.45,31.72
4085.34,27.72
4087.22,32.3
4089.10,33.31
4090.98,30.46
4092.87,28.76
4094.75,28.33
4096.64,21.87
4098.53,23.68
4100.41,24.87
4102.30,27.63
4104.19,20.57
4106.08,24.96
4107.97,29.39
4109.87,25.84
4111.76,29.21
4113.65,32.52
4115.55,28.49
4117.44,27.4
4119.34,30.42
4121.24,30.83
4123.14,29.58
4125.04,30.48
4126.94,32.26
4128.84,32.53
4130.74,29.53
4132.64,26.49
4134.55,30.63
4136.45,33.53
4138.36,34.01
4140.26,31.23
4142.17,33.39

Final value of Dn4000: 1.3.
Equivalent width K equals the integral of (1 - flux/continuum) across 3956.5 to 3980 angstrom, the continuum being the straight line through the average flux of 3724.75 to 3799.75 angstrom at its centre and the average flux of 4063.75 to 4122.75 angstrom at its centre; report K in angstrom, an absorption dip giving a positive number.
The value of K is 5.42 angstrom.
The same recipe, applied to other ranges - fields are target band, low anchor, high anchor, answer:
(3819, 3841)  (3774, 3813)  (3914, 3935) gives 3.6 angstrom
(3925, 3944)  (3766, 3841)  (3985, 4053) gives 4.4 angstrom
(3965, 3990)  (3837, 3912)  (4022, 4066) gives 5.2 angstrom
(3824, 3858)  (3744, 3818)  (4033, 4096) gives 2.0 angstrom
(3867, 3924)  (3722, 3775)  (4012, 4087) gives 3.9 angstrom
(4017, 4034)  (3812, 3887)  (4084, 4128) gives -1.9 angstrom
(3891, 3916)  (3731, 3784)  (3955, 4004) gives -2.0 angstrom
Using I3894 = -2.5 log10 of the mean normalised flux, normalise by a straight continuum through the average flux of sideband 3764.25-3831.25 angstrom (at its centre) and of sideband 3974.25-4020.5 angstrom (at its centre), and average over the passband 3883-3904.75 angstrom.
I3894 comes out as 0.08 mag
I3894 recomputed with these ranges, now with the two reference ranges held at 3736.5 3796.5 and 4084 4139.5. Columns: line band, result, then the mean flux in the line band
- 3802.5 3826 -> -0.07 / 25.9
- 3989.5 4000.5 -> -0.17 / 31.7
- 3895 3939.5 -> 0.01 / 25.6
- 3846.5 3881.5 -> -0.09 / 27.1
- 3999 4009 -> -0.18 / 32.1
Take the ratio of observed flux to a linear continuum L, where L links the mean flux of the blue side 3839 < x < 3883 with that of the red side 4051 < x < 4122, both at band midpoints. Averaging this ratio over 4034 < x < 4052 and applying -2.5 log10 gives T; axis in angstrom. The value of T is -0.10 mag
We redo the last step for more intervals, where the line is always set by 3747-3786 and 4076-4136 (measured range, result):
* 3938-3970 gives 0.09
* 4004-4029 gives -0.12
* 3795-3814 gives 0.06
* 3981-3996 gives -0.07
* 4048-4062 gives -0.13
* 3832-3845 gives 0.27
